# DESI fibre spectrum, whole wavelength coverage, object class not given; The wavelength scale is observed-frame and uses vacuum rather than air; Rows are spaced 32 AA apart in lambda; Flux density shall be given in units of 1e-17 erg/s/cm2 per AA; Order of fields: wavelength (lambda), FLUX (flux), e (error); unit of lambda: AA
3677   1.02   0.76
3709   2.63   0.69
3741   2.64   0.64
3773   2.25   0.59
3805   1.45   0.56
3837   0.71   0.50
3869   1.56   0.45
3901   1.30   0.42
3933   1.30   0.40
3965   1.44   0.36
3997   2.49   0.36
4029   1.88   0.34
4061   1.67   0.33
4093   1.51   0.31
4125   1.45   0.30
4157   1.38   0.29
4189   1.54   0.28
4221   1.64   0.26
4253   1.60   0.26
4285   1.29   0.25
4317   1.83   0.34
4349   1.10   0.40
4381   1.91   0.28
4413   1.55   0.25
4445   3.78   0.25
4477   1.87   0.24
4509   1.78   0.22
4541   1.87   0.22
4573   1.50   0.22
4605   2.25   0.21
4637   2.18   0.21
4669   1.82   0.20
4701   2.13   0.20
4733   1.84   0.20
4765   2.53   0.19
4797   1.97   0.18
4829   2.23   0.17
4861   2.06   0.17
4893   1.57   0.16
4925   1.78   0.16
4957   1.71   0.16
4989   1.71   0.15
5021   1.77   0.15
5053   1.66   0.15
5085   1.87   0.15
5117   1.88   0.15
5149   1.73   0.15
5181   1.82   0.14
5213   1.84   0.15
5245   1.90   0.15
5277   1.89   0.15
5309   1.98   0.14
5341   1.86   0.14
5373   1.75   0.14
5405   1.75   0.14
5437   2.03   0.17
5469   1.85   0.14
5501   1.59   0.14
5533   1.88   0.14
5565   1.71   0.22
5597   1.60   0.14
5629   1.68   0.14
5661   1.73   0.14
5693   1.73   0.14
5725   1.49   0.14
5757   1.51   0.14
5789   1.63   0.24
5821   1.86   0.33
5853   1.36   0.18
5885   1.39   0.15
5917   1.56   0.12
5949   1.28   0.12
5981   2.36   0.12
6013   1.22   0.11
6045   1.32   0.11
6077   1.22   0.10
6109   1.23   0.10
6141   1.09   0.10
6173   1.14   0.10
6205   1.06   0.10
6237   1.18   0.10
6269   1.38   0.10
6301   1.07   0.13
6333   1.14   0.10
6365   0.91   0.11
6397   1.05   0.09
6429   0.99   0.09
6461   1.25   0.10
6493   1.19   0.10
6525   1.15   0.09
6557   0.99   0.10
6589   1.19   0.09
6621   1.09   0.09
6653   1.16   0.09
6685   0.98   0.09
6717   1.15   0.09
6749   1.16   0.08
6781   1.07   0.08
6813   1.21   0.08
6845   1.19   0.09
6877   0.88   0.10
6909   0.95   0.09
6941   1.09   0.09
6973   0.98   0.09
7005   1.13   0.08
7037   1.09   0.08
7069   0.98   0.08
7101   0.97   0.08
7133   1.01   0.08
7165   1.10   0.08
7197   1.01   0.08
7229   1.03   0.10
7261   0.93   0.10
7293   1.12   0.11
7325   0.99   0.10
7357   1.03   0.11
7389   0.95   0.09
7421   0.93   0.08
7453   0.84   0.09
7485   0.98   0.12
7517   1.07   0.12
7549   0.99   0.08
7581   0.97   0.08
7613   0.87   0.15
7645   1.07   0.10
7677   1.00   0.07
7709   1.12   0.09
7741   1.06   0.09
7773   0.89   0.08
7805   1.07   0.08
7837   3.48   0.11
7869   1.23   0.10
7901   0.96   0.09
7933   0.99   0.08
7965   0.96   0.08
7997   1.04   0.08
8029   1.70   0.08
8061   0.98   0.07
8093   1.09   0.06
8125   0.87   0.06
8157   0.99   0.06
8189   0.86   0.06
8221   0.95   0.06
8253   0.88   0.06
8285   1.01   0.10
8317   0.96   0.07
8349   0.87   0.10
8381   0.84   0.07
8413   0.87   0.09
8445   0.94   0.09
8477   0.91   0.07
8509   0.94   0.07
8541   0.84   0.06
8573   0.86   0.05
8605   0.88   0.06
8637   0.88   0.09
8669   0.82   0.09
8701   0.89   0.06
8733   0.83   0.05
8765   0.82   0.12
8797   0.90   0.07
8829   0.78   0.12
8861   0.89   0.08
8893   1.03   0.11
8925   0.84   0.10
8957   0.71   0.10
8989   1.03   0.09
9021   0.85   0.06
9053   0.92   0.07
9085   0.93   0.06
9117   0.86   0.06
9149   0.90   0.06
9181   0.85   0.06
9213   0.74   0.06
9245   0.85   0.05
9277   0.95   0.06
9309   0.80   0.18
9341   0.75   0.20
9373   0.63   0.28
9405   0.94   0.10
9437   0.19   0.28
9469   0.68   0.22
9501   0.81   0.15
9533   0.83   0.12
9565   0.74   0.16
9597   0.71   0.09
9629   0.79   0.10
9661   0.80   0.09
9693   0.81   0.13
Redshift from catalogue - 0.19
